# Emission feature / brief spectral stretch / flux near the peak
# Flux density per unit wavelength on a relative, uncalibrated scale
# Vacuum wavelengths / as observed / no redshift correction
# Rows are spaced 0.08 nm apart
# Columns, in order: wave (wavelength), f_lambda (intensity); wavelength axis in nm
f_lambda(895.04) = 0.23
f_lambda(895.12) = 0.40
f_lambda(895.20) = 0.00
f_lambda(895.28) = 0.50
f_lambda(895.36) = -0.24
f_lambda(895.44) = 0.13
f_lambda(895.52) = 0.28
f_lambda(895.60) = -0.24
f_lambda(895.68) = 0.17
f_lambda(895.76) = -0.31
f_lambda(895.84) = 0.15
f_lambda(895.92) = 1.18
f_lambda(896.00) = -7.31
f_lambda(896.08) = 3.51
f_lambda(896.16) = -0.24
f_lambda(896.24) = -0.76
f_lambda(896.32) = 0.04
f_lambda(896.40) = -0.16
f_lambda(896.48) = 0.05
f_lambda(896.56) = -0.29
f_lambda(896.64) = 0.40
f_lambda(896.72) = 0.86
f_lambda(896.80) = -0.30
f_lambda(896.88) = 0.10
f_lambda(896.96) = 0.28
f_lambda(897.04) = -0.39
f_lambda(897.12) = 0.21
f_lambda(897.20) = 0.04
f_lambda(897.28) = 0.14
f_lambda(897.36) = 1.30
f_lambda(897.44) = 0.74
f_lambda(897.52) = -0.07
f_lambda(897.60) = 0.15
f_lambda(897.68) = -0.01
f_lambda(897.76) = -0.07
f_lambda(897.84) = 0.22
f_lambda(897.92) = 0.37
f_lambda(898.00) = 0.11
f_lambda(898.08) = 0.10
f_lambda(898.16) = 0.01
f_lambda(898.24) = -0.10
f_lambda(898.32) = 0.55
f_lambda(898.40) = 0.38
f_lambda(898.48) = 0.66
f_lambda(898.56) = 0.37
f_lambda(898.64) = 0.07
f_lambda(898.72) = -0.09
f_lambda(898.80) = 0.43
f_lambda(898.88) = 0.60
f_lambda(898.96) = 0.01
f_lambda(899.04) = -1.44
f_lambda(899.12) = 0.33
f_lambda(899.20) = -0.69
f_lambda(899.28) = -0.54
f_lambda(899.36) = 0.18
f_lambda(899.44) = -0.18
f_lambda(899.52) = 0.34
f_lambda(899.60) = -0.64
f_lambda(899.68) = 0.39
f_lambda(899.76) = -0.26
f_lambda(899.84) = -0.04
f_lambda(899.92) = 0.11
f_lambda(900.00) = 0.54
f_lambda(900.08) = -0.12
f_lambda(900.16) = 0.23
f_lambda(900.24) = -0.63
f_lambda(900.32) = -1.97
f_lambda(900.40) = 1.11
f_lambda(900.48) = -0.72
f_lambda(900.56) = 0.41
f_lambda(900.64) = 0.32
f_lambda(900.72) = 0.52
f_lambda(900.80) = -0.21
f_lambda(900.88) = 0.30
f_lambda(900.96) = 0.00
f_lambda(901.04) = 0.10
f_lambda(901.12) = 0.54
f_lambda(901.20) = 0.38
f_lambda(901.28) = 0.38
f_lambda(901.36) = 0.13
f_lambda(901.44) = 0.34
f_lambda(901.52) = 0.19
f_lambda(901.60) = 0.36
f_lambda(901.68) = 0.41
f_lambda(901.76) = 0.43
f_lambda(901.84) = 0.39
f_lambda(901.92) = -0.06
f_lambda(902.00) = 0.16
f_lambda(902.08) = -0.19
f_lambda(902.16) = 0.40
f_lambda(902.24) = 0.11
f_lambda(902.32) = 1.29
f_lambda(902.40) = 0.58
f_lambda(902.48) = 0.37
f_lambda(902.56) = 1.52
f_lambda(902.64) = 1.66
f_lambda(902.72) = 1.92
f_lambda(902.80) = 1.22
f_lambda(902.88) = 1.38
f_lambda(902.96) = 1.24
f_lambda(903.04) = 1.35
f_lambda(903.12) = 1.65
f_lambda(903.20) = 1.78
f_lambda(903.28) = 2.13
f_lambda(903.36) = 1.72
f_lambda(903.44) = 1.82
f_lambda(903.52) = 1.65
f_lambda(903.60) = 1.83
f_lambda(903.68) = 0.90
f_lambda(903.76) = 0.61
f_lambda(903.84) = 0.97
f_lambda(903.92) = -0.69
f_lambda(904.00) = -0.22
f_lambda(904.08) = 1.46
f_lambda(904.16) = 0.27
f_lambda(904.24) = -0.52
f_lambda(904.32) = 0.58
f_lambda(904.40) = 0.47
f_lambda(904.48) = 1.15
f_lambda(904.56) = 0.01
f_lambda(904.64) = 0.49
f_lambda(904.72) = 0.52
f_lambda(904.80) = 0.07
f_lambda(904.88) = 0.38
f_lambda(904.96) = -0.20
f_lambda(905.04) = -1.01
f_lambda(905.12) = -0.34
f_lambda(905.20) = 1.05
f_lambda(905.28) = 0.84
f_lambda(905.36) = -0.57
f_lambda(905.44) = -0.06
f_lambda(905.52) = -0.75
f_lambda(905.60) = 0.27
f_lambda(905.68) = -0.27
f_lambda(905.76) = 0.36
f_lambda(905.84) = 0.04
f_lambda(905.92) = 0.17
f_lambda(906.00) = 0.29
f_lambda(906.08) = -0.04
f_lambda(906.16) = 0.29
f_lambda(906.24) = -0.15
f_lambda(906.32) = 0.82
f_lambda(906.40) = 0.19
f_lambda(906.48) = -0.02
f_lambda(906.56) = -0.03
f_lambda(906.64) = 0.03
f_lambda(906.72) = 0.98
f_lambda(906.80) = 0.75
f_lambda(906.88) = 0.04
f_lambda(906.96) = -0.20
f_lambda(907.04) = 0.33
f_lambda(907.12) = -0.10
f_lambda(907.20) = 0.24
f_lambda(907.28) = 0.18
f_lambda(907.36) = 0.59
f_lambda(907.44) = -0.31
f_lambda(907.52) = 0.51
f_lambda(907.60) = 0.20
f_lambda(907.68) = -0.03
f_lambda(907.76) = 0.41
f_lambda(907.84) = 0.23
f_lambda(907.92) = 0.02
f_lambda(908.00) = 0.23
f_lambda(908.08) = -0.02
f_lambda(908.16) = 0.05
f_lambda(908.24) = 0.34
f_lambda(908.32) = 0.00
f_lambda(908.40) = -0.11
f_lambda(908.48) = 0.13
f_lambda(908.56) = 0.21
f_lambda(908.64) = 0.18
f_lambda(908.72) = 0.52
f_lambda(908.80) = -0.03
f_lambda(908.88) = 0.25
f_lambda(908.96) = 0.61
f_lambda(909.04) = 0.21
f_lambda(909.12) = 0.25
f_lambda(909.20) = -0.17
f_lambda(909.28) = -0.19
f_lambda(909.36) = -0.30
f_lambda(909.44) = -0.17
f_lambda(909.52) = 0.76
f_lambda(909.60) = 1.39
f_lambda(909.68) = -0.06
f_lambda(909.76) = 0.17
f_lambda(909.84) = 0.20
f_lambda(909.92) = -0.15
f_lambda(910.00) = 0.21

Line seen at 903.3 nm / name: [O II] 3727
